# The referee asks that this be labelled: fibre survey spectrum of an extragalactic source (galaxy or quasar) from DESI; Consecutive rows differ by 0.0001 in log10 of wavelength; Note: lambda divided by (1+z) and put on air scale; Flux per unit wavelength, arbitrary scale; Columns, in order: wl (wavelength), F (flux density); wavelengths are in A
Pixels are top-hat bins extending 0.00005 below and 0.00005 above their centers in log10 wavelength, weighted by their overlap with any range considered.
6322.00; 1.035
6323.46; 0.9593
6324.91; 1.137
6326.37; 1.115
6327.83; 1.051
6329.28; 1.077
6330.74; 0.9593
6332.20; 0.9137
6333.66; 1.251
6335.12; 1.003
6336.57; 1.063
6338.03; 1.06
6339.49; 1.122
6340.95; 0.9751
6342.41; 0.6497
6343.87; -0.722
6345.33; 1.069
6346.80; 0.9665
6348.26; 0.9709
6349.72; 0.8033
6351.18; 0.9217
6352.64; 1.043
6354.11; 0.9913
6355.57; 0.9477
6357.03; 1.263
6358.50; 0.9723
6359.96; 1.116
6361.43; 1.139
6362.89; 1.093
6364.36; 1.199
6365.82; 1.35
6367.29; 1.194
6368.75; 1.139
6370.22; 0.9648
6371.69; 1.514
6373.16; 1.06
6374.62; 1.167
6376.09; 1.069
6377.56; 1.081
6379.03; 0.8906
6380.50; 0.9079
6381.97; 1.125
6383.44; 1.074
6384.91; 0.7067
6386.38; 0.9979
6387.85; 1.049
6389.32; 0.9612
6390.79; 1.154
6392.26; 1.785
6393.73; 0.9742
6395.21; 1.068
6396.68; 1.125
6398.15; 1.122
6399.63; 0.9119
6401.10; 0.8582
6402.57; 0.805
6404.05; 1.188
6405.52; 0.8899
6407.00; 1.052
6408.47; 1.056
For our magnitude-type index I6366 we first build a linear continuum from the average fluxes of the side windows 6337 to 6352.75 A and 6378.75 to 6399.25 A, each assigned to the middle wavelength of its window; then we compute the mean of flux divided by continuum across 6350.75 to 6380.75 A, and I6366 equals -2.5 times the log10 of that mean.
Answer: -0.19 mag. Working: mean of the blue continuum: 0.801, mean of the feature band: 1.1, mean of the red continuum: 1.07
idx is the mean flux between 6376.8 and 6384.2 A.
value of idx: 1.01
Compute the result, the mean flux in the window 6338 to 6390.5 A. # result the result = 0.996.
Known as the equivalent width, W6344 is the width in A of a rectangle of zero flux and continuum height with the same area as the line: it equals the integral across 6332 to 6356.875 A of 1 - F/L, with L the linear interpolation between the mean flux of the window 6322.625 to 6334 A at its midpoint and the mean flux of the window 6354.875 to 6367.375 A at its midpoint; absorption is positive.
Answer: 4.6 A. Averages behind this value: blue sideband 1.05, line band 0.892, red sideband 1.14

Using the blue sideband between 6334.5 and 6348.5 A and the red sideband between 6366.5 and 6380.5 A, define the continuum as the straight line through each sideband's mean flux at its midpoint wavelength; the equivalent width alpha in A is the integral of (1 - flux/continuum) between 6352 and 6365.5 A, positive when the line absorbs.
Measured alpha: -1.7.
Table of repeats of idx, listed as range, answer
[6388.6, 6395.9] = 1.19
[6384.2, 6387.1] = 0.853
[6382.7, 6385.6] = 0.893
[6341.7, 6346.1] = 0.335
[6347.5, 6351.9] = 0.9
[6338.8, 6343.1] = 0.916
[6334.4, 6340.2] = 1.06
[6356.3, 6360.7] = 1.12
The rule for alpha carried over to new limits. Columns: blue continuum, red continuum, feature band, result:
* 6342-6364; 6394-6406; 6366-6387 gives -2.88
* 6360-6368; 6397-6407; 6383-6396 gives -0.54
